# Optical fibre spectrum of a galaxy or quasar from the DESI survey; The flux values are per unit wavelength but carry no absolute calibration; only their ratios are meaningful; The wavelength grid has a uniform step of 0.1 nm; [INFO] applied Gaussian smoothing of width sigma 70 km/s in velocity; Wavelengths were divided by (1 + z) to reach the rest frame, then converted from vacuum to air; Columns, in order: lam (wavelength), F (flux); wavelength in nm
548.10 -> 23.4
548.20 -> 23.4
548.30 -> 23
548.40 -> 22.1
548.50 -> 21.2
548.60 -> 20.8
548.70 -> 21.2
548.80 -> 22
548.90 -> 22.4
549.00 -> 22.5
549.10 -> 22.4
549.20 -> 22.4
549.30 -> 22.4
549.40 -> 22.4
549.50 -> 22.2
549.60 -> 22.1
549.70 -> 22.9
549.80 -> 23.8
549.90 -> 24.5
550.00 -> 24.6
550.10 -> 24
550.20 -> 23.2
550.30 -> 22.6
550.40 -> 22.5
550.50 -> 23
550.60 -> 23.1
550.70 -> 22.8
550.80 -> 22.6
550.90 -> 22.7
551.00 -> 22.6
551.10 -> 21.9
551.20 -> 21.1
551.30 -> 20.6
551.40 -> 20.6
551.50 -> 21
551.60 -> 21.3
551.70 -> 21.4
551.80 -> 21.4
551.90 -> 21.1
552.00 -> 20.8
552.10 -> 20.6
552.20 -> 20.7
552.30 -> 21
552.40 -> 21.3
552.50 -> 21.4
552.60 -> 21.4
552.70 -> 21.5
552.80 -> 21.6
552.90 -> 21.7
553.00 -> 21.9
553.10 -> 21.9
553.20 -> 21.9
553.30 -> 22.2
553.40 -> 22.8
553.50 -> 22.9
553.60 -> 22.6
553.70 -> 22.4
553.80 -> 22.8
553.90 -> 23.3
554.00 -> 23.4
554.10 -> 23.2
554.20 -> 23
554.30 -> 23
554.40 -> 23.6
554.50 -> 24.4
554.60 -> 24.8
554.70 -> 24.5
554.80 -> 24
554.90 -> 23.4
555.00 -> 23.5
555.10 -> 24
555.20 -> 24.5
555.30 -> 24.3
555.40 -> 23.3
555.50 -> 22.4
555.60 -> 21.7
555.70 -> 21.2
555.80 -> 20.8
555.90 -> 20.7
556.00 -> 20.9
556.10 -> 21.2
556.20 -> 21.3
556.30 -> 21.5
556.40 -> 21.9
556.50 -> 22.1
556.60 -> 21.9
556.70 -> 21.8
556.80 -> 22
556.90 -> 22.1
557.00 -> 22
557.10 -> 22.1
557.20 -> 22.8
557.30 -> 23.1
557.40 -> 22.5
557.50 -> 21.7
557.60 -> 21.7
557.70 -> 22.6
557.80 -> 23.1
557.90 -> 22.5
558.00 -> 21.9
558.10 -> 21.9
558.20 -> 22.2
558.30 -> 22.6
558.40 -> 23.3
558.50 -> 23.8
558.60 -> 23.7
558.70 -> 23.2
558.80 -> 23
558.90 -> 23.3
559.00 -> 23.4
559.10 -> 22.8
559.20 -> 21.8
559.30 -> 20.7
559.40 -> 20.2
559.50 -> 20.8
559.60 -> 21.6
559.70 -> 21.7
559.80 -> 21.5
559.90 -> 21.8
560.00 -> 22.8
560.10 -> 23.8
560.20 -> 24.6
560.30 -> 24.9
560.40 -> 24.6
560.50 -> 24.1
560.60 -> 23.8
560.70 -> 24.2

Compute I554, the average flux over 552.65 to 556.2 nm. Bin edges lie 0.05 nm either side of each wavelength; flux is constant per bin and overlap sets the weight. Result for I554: 22.7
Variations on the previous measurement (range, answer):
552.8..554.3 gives 22.6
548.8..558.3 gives 22.4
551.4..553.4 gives 21.4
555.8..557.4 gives 21.8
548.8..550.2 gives 22.9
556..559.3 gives 22.4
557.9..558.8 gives 22.8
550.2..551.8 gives 22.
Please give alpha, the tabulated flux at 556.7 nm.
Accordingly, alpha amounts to 21.8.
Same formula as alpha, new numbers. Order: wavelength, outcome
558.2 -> 22.2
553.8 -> 22.8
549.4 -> 22.4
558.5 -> 23.8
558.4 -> 23.3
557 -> 22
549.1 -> 22.4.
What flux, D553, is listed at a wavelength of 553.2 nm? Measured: 21.9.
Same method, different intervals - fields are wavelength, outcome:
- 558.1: 21.9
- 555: 23.5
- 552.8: 21.6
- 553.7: 22.4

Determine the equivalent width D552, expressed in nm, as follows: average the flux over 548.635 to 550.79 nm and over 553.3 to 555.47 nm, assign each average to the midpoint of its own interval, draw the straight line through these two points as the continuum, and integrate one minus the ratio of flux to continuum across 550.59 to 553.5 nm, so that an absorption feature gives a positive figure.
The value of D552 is 0.19 nm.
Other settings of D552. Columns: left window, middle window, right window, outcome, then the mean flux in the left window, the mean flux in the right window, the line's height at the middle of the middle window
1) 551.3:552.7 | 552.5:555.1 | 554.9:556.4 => -0.143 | 21.1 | 22.3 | 21.7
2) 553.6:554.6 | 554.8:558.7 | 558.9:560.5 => 0.090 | 23.3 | 22.5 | 22.9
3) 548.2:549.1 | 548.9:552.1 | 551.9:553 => -0.100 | 22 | 21.2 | 21.6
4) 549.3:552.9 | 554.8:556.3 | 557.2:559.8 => -0.011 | 22.1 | 22.4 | 22.2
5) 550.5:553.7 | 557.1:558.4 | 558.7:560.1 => -0.025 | 21.7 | 22.1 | 22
